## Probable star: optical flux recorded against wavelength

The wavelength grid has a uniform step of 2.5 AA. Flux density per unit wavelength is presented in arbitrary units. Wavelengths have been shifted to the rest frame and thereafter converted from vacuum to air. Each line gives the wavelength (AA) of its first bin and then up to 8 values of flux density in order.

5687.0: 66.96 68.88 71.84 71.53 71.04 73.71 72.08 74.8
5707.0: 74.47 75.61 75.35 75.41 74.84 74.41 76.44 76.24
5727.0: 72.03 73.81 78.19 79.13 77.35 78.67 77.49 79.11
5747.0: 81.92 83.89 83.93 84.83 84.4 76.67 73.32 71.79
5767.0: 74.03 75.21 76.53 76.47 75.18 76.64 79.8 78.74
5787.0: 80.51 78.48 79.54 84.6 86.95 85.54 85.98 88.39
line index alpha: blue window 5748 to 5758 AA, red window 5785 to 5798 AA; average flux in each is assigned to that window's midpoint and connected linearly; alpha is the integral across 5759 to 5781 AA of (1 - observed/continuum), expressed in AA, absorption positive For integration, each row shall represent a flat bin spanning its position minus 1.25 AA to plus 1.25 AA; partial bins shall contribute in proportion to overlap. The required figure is 2.1 AA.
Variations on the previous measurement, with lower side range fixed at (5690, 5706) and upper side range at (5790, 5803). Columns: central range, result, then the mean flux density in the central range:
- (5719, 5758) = -0.8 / 78.9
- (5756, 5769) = 0.7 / 75.8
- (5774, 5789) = 0.8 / 78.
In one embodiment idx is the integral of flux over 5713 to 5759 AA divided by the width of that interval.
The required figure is 78.4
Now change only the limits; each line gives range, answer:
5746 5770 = 79.1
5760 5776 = 74.7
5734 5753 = 80.2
